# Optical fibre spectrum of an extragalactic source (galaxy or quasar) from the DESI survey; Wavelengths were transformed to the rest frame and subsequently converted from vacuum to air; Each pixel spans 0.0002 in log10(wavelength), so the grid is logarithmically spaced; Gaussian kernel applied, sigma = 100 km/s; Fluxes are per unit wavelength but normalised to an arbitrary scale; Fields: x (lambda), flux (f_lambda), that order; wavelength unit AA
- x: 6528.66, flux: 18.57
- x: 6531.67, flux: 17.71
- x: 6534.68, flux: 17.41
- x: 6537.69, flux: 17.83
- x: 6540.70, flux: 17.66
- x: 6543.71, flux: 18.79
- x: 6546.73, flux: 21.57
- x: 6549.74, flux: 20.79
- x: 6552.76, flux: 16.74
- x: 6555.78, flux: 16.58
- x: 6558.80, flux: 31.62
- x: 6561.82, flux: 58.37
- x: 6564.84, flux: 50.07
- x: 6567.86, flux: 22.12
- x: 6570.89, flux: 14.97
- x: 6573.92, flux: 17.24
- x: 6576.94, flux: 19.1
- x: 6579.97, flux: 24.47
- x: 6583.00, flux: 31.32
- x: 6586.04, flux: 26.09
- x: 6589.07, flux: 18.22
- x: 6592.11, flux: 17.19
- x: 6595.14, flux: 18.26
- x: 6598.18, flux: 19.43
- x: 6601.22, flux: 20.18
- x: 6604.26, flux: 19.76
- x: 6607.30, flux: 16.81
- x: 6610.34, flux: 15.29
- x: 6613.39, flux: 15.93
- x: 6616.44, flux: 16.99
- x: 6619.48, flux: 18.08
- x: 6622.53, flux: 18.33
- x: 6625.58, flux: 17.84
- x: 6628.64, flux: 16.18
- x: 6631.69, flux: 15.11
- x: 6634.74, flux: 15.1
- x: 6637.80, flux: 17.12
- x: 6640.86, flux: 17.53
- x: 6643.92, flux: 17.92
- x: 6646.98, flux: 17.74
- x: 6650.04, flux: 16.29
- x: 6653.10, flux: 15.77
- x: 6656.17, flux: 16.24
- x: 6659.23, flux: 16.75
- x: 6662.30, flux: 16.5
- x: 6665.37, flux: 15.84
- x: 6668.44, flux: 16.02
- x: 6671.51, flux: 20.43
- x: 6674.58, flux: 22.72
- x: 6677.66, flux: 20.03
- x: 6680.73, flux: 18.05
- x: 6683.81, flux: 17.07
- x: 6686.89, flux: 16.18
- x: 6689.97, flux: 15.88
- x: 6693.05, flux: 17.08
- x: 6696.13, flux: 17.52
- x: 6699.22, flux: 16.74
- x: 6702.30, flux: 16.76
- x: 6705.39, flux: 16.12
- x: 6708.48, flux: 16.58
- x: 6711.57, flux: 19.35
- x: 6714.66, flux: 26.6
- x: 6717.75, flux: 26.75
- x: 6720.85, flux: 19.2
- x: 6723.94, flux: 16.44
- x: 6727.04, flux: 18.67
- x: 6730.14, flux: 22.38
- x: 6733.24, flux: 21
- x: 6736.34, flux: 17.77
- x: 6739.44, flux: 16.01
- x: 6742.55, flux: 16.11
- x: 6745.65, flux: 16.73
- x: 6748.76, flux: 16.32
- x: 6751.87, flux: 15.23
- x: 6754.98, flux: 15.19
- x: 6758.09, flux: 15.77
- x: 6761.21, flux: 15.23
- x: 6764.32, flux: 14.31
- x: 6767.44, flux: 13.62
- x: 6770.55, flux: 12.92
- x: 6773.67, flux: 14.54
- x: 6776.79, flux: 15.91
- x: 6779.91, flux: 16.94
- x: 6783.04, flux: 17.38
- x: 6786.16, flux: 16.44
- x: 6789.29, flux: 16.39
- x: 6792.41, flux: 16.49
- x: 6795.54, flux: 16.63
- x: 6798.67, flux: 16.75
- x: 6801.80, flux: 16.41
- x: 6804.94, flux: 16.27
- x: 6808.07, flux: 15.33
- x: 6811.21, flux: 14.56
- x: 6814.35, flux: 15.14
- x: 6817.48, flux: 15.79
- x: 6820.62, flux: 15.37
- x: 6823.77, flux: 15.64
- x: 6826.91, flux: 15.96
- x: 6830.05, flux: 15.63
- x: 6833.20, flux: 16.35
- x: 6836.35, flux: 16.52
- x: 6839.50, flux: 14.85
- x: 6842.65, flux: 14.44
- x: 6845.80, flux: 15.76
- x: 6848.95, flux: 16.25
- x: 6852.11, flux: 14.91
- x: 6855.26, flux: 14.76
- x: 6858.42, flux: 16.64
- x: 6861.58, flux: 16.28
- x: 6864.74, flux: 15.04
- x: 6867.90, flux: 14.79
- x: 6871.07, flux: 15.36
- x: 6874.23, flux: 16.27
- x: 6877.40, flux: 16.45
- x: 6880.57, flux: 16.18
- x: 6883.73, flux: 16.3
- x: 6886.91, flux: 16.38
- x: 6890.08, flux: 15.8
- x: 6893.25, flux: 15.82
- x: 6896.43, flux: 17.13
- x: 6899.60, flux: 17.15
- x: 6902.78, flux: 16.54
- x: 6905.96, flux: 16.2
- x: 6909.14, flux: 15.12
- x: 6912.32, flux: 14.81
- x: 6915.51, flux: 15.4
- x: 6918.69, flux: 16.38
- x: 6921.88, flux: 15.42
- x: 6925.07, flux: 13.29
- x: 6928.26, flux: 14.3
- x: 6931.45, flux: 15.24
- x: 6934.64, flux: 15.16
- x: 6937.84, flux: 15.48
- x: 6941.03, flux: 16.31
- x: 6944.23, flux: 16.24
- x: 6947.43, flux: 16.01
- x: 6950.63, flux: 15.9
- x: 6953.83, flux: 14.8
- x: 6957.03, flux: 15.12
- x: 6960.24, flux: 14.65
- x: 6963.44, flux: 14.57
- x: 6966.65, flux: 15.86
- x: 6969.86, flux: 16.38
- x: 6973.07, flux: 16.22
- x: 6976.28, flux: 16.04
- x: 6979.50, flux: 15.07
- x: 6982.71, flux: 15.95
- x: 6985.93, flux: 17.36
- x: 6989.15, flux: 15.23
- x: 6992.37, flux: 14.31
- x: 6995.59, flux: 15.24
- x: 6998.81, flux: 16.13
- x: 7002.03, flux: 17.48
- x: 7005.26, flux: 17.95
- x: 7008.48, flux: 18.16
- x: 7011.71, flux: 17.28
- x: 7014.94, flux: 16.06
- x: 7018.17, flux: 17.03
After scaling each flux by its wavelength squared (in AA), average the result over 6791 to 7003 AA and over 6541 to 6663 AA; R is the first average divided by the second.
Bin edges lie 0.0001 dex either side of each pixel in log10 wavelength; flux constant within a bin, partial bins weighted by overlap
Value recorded 0.84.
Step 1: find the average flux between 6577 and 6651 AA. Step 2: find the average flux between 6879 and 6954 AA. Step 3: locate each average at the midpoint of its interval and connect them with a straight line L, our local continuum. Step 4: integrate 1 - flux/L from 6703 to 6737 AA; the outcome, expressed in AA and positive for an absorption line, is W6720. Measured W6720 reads -4.7 AA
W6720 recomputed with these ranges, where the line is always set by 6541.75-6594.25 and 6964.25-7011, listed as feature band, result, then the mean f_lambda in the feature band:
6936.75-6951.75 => 1.0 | 16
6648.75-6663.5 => 4.3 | 16.3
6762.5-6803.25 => 9.3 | 15.7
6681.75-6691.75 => 2.7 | 16.5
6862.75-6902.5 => 5.0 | 16.1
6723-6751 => 4.6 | 17.9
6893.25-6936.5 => 5.3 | 15.6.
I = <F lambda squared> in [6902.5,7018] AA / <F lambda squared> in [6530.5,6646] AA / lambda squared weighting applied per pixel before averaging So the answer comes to 0.85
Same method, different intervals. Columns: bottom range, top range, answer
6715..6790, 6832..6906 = 0.96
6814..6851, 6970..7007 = 1.08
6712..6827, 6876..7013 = 0.99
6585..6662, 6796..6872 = 0.95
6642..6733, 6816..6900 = 0.91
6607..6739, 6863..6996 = 0.94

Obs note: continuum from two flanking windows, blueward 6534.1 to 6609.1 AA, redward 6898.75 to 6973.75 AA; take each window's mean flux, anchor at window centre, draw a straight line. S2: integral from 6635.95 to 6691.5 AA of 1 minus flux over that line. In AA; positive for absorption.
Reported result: 9.54 AA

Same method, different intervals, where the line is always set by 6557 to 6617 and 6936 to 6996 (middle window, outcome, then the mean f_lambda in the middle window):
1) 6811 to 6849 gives 6.1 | 15.6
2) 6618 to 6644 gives 6.6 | 17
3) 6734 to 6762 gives 5.6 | 16.2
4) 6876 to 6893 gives 1.2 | 16.2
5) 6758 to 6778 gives 5.4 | 14.5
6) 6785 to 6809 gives 3.6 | 16.4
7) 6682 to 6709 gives 6.0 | 16.7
